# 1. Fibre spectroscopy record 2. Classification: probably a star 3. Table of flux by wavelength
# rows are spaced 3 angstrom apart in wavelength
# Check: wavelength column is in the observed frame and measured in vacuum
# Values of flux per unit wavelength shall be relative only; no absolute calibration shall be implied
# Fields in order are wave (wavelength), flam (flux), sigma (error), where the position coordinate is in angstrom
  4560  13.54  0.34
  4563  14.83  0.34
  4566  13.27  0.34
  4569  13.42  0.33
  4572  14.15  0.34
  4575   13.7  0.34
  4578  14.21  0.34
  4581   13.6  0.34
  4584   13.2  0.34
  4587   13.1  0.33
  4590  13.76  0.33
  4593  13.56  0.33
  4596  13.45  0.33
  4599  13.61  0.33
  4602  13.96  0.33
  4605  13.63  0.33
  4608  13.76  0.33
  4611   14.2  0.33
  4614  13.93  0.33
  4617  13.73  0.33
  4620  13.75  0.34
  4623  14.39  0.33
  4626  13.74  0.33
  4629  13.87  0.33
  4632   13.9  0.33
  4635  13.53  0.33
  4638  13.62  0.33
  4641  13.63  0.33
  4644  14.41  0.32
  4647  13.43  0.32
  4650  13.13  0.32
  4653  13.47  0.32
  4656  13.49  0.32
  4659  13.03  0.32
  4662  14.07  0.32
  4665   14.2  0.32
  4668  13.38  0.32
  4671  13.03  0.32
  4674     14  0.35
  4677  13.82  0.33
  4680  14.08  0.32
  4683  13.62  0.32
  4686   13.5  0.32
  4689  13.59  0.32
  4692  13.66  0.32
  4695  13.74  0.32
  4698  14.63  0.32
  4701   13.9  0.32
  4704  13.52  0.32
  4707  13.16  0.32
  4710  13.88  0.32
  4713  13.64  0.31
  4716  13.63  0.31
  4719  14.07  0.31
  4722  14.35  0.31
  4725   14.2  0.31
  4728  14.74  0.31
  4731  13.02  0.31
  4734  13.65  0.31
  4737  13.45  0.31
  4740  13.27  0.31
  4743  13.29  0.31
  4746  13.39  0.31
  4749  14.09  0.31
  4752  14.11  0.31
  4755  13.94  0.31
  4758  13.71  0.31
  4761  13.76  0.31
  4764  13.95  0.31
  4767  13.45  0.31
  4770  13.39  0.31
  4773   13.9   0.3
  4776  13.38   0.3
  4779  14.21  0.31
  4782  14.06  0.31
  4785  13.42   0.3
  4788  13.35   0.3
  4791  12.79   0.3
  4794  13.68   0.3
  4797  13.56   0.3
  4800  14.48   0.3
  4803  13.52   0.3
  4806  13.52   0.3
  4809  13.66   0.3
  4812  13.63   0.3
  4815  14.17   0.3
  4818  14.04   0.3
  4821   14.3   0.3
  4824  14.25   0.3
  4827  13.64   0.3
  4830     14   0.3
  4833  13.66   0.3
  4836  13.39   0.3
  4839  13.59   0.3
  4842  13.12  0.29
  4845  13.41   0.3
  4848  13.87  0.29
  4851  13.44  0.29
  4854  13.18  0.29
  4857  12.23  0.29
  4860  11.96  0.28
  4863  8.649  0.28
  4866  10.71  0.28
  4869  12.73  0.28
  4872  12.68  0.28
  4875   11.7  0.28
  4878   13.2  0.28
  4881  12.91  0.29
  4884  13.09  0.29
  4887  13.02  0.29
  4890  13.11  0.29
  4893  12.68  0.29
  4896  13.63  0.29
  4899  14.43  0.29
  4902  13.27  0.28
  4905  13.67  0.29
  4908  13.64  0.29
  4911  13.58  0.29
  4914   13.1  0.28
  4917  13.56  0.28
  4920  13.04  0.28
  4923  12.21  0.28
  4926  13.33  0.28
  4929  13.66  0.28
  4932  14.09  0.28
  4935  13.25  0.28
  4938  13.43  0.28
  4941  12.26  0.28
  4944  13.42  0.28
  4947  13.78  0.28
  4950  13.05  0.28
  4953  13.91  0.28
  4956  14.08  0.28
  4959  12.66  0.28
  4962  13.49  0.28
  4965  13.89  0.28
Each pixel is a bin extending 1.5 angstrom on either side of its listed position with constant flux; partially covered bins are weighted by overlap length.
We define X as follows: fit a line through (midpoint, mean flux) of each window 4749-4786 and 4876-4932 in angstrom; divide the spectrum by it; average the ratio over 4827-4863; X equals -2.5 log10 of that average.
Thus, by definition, 0.035 mag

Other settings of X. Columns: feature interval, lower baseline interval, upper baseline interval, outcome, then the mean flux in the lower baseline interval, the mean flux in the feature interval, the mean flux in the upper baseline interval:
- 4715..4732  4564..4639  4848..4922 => -0.06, 13.7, 14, 12.8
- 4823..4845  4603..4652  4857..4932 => -0.05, 13.8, 13.6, 12.8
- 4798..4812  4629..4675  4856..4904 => -0.07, 13.6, 13.8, 12.5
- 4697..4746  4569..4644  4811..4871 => -0.03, 13.8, 13.8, 13.1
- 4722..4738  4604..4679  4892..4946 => -0.02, 13.7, 13.9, 13.4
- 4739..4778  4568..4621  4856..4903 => -0.05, 13.7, 13.7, 12.5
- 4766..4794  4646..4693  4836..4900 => -0.04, 13.6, 13.6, 12.7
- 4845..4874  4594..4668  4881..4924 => 0.10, 13.7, 12.2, 13.3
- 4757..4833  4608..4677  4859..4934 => -0.04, 13.7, 13.8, 12.9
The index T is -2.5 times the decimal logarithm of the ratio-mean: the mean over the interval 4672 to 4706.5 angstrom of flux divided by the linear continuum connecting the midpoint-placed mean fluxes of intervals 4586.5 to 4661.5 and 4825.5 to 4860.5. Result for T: -0.02 mag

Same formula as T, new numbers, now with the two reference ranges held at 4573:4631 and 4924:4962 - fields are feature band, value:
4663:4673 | 0.008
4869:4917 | 0.022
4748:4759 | -0.030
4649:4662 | 0.025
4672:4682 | -0.018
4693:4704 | -0.027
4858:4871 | 0.209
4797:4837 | -0.026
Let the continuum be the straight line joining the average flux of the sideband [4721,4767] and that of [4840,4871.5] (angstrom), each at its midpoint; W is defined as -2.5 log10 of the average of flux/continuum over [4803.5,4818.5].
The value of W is -0.07 mag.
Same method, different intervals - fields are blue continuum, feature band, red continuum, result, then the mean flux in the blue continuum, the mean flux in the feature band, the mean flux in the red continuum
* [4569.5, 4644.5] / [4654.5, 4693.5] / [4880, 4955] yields 0.001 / 13.8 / 13.7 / 13.3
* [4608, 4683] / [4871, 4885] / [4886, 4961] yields 0.060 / 13.7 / 12.7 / 13.4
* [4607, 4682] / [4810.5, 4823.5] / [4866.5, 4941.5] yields -0.056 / 13.7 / 14.1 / 13.2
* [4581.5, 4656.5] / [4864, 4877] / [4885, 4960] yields 0.132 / 13.7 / 11.9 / 13.4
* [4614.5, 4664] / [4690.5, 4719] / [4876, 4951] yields -0.013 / 13.7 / 13.8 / 13.3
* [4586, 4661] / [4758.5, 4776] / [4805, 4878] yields -0.031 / 13.7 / 13.7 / 13.1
